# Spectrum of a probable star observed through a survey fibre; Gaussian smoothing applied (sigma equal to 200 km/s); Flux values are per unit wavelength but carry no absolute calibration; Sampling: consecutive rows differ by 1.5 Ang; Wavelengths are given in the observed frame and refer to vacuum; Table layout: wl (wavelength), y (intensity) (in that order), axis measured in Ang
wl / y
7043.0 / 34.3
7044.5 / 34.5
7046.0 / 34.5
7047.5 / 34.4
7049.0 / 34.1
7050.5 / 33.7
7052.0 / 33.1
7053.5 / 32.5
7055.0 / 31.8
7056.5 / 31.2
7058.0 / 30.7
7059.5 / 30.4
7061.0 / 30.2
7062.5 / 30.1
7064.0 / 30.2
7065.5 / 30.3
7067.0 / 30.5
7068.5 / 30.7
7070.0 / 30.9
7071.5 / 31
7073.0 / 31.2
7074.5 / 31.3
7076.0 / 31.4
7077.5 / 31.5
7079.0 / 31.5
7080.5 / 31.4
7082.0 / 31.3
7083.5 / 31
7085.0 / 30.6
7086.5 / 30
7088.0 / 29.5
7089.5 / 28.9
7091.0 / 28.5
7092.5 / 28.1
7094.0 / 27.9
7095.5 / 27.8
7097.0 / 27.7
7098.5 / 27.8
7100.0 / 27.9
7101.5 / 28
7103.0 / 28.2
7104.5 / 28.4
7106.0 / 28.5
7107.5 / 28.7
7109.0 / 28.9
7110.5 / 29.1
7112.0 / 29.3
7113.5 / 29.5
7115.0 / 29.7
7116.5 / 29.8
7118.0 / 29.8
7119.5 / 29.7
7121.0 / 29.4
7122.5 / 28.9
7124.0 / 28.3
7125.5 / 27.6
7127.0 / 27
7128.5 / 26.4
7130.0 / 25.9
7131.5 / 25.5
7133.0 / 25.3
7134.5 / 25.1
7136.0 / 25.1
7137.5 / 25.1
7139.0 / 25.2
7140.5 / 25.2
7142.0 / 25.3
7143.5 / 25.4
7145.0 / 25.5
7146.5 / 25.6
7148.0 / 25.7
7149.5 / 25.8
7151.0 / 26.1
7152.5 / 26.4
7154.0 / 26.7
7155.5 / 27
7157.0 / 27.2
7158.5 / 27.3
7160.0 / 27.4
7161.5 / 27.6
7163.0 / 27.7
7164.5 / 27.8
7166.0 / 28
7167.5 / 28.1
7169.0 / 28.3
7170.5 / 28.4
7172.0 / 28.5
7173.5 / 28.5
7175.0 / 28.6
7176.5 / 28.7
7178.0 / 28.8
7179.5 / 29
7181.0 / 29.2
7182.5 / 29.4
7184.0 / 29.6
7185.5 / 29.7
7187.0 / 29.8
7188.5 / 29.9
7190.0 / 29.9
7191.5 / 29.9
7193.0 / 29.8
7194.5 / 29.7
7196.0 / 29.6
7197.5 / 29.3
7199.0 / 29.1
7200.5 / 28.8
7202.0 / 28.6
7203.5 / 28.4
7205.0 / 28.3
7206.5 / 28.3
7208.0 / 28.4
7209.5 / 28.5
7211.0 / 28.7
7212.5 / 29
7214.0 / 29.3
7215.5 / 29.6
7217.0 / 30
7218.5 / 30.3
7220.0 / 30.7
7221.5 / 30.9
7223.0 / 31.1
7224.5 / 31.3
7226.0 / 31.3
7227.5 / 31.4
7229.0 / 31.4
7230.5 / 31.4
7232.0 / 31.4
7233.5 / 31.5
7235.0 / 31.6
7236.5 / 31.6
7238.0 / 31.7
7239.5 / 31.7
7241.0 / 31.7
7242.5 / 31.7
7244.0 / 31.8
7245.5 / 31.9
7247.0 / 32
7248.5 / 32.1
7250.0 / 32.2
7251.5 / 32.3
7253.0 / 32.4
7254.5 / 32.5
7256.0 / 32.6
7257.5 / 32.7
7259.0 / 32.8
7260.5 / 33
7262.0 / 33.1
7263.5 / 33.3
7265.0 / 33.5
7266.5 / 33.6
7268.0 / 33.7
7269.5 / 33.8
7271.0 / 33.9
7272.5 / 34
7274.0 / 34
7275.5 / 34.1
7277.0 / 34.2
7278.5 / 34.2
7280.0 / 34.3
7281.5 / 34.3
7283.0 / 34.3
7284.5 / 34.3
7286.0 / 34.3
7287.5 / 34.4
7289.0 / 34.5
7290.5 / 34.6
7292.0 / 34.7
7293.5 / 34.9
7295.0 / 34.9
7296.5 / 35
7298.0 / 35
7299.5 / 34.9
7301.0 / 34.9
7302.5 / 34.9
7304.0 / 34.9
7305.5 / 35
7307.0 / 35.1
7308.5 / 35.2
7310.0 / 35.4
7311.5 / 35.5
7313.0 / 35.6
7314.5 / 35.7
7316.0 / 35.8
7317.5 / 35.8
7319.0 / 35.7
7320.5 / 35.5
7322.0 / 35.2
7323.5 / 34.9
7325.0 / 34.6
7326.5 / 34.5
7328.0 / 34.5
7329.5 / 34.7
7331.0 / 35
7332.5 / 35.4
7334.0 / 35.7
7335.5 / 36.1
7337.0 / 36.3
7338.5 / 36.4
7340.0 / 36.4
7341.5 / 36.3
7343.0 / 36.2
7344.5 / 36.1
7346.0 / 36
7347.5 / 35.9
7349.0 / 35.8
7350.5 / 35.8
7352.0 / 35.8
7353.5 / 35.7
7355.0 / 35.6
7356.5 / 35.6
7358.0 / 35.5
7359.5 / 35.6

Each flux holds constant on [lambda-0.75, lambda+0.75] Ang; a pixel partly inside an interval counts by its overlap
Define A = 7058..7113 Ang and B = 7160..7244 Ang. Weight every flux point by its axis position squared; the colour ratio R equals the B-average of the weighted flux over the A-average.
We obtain 1.03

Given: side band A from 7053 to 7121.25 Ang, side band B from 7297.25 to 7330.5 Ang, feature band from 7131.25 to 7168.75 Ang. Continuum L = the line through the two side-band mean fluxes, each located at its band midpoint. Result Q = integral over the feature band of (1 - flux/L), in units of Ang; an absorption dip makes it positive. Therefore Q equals 6.0 Ang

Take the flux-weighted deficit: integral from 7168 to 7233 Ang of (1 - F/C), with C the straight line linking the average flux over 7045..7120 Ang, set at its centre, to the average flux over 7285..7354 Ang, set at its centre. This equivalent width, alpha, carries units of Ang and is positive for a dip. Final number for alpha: 6.4 Ang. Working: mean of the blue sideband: 30.3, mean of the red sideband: 35.3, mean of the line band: 29.6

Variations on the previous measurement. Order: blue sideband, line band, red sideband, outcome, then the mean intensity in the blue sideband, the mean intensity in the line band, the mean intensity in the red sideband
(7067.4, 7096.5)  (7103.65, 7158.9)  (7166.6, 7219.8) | 4.7 Ang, 30.2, 27.2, 29.1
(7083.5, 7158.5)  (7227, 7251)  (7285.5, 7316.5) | 0.5 Ang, 27.6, 31.7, 35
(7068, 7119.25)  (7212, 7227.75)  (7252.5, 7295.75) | 1.0 Ang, 29.6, 30.4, 33.8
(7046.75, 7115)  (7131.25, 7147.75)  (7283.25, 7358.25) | 3.2 Ang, 30.2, 25.3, 35.3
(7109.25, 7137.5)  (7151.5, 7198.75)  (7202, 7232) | 0.7 Ang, 27.8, 28.6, 29.9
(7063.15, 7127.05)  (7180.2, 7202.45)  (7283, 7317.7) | 1.8 Ang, 29.5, 29.5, 35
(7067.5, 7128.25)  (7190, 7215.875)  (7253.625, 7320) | 2.5 Ang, 29.4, 29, 34.4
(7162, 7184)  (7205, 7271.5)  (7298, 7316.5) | 0.6 Ang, 28.5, 31.5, 35.2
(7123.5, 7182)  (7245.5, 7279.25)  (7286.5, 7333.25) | -0.6 Ang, 26.9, 33.2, 35.1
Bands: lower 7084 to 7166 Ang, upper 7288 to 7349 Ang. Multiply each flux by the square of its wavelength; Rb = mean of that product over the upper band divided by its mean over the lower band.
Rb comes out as 1.35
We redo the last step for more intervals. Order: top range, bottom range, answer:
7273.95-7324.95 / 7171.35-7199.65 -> 1.23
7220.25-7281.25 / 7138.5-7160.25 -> 1.28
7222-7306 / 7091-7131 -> 1.22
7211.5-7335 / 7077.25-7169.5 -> 1.25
